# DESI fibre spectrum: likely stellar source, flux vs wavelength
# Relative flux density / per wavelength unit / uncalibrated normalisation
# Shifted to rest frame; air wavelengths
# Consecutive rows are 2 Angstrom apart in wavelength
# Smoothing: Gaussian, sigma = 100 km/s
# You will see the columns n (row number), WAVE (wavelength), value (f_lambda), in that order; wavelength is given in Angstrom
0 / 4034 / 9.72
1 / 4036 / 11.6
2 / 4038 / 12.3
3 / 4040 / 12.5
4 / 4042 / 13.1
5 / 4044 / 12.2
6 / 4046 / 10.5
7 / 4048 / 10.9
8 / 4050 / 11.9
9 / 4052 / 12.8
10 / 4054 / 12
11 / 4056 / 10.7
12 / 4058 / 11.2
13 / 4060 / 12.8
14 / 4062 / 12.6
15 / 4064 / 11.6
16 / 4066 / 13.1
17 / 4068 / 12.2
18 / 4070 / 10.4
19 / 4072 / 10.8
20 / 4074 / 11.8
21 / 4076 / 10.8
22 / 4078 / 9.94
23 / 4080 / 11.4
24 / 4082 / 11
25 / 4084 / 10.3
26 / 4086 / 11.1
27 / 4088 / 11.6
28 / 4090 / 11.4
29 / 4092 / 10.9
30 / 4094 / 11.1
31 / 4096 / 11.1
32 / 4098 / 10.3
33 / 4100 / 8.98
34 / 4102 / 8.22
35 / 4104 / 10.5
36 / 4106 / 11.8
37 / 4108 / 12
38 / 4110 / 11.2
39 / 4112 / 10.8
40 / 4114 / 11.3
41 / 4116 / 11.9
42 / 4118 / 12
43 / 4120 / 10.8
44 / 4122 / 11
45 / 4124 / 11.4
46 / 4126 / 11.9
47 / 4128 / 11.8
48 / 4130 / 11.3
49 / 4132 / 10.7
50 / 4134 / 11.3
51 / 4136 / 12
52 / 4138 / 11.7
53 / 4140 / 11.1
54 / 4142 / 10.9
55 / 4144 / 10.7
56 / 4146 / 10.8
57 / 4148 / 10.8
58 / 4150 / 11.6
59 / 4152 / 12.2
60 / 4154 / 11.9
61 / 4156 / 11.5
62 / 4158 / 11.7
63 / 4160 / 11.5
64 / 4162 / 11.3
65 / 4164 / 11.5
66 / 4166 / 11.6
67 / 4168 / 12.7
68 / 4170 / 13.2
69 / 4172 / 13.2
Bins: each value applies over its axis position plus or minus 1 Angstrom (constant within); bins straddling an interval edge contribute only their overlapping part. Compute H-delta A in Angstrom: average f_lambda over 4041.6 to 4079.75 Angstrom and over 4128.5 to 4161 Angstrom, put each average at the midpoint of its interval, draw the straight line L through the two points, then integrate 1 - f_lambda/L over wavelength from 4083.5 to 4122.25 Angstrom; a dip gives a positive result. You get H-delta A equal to 1.9 Angstrom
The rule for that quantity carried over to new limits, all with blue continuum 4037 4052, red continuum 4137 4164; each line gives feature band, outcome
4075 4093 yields 1.2 Angstrom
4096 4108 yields 1.5 Angstrom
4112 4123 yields 0.2 Angstrom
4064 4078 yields 0.5 Angstrom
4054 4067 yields -0.1 Angstrom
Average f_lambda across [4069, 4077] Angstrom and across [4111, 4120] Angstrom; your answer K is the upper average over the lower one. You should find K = 1.04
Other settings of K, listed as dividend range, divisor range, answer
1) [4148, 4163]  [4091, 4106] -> 1.13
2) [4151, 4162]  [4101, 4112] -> 1.09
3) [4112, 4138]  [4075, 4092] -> 1.05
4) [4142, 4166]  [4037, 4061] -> 0.96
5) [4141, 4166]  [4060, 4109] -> 1.03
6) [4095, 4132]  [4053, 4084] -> 0.96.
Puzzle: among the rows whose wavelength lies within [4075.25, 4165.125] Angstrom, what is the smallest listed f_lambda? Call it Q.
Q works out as 8.22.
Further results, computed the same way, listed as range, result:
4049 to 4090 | 9.94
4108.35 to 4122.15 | 10.8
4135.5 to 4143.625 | 10.9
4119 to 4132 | 10.7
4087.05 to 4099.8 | 10.3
